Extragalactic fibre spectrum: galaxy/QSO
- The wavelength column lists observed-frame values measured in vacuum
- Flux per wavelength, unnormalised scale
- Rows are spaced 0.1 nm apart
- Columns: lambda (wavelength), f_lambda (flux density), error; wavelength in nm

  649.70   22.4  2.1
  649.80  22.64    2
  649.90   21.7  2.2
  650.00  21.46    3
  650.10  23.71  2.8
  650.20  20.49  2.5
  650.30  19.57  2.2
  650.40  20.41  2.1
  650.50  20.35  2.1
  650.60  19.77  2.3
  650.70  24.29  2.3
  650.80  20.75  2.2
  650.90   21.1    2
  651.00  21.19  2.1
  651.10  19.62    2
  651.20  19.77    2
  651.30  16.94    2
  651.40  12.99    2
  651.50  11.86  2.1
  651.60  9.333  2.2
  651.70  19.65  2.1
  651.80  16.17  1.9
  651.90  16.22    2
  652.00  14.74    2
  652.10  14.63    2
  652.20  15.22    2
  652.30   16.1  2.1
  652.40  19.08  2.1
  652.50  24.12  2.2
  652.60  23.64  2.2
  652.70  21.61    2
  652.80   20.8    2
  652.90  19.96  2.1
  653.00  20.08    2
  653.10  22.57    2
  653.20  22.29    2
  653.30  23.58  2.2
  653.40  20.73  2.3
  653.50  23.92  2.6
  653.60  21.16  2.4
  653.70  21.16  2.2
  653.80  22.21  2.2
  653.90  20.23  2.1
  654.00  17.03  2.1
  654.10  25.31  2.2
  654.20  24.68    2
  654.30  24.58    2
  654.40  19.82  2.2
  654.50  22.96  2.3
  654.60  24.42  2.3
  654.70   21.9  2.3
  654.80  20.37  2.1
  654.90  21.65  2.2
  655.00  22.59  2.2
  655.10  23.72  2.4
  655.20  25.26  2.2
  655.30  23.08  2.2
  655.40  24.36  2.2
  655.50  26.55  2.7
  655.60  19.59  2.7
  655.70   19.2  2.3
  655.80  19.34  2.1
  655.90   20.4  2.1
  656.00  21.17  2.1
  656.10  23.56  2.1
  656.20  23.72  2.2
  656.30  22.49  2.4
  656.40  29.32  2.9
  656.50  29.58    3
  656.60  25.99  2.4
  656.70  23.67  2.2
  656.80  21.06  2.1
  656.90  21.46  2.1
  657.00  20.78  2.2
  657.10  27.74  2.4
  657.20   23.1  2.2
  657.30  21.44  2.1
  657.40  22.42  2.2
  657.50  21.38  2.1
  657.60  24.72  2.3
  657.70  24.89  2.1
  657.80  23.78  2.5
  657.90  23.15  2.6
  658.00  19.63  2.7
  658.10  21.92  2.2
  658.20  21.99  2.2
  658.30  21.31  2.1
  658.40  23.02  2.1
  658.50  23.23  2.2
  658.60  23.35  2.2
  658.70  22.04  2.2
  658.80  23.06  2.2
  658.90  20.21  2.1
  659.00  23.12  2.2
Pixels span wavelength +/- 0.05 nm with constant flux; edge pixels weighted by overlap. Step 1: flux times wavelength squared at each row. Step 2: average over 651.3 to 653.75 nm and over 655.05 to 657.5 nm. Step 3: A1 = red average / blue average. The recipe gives 1.3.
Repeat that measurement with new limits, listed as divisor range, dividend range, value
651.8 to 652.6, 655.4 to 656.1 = 1.24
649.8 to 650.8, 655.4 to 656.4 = 1.06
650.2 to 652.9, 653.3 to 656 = 1.21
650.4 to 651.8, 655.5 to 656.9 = 1.28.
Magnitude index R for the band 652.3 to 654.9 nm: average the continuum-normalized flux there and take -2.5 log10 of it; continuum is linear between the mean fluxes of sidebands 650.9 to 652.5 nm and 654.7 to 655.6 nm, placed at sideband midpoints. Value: -0.09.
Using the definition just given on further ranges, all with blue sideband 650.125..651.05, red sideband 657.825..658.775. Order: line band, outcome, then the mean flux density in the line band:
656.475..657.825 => -0.07 mag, 23.6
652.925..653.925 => -0.02 mag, 21.8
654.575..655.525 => -0.08 mag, 23.3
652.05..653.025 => 0.09 mag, 19.5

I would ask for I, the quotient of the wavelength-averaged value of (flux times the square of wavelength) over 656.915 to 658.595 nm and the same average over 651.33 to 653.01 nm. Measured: 1.33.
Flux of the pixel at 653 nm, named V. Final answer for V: 20.08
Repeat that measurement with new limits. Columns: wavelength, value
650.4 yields 20.41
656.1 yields 23.56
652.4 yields 19.08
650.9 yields 21.1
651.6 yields 9.333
